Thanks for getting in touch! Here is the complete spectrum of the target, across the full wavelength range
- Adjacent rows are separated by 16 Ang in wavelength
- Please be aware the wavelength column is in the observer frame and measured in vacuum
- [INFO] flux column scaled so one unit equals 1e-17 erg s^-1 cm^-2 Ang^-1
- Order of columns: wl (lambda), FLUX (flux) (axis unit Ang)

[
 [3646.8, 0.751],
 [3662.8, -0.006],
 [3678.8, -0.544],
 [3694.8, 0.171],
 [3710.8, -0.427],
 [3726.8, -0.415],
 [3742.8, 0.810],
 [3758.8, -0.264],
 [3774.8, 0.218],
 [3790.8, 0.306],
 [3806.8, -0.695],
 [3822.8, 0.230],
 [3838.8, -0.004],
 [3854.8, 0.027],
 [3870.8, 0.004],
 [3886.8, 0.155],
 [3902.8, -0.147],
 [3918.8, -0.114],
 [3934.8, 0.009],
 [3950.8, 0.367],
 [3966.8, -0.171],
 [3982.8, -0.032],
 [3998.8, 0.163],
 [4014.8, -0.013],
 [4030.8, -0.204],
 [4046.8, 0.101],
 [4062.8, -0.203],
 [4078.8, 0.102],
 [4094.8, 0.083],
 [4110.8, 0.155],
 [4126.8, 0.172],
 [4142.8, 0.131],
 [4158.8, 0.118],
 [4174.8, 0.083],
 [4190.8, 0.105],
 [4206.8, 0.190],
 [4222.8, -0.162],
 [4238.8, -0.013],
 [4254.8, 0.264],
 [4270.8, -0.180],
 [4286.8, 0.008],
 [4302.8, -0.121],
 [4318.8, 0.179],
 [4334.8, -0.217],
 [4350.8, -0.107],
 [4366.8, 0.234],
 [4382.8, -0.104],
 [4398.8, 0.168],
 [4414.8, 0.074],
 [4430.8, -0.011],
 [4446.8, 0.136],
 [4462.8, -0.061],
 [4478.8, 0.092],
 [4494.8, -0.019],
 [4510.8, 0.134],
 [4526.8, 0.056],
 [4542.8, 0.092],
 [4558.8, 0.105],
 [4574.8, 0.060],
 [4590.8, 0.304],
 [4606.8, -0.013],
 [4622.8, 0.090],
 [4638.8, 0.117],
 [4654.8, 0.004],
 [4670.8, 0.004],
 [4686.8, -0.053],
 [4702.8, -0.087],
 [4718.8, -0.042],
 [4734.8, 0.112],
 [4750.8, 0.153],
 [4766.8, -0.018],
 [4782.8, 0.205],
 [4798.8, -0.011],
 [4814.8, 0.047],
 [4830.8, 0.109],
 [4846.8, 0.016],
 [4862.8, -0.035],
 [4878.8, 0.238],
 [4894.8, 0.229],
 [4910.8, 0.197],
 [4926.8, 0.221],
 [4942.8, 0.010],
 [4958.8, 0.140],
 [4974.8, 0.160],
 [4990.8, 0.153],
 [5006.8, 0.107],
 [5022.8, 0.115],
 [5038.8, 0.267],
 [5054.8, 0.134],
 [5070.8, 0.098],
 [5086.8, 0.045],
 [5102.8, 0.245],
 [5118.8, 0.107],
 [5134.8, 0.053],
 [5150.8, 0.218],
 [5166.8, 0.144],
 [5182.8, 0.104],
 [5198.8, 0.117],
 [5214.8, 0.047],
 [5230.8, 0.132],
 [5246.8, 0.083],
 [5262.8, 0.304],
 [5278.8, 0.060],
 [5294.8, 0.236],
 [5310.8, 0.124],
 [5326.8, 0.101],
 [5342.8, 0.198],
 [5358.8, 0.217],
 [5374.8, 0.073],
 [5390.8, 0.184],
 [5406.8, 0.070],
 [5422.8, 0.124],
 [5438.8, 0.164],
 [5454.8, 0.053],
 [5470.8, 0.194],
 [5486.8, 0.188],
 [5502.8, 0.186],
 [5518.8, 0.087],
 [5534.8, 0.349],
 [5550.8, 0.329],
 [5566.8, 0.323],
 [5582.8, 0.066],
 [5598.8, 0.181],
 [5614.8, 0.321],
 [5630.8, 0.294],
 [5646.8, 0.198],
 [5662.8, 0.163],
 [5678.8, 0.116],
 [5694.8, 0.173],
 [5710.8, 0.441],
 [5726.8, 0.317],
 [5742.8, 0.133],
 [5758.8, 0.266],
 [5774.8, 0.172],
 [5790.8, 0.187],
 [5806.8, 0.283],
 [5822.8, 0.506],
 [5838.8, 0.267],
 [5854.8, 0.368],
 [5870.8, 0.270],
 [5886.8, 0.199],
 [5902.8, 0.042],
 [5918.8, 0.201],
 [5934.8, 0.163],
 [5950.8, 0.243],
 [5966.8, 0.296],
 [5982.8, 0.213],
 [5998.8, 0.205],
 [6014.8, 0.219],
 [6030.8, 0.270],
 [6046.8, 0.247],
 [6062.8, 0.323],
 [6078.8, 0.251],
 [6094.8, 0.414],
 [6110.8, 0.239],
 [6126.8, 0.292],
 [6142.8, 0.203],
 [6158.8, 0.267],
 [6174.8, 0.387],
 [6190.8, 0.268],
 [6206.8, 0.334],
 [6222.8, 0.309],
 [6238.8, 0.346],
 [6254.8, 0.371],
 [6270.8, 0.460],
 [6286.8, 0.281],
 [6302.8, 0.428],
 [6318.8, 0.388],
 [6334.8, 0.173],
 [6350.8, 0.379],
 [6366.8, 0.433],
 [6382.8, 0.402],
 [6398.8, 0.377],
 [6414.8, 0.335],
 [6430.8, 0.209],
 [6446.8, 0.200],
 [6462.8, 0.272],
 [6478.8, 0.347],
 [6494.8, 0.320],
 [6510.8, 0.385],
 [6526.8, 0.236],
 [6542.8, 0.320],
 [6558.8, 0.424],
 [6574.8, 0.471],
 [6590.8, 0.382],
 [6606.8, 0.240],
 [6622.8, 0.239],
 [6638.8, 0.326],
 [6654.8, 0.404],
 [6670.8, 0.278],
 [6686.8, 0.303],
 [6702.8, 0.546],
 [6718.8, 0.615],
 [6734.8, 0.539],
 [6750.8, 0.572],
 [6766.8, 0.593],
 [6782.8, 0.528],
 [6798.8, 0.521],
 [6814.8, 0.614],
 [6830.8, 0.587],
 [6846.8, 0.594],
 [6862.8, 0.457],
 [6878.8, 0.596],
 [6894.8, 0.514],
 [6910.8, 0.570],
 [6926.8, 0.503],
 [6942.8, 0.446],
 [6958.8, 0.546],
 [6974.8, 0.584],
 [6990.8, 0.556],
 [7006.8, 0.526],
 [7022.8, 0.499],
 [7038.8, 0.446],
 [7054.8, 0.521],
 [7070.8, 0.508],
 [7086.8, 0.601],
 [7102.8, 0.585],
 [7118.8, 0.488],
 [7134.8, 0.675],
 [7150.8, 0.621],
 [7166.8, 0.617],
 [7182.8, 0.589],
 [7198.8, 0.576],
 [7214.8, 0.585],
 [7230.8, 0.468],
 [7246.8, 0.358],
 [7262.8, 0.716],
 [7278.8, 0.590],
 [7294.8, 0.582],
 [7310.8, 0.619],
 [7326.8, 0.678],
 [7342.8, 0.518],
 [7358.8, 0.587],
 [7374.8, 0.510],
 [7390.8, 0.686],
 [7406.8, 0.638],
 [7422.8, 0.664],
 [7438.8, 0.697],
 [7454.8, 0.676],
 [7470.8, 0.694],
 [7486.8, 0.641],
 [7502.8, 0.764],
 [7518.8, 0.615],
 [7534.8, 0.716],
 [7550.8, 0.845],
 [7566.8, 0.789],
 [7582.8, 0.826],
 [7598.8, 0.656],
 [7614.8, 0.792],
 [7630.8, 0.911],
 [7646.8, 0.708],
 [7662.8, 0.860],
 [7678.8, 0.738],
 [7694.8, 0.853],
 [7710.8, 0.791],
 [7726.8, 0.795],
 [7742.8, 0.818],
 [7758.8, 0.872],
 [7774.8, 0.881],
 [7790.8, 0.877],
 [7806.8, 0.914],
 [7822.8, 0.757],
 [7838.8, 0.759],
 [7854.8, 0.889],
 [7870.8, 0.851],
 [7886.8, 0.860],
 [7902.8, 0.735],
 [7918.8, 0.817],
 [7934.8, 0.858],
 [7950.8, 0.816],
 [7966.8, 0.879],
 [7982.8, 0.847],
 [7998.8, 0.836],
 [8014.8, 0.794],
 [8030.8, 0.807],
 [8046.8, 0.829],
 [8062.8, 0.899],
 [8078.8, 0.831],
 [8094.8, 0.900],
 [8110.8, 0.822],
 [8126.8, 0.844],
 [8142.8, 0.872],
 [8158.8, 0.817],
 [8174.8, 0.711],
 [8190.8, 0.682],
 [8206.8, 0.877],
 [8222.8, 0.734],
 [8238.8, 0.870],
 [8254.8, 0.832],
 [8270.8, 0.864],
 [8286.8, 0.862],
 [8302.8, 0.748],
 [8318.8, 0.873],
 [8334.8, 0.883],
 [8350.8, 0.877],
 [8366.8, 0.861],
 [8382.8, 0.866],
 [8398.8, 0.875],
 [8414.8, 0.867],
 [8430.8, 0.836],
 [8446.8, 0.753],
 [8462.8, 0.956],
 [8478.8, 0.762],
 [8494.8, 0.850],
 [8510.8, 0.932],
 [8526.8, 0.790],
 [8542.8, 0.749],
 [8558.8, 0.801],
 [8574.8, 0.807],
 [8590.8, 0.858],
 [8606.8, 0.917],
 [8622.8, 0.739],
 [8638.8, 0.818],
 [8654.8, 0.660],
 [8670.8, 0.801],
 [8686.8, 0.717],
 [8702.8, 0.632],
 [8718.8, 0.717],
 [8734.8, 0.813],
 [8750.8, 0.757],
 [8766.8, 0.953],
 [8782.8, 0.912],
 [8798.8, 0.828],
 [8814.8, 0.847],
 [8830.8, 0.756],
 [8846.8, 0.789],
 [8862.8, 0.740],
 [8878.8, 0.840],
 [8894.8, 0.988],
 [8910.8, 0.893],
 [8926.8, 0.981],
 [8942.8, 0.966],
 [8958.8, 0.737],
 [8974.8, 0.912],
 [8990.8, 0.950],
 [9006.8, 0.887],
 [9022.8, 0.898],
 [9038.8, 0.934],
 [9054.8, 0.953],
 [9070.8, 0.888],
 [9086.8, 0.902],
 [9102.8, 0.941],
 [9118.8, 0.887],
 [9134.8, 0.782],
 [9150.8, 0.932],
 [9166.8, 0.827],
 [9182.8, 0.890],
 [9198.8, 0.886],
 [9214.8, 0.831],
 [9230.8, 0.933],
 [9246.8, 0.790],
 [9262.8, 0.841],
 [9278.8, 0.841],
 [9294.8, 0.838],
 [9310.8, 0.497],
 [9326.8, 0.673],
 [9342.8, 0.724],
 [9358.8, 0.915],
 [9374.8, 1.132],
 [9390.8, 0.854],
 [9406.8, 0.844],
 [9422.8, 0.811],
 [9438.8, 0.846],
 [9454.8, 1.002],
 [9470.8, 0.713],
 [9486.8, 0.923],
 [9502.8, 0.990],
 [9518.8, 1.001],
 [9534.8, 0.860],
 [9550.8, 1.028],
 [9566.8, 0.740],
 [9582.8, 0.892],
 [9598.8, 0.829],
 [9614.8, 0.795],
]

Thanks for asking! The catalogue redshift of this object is 0.68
